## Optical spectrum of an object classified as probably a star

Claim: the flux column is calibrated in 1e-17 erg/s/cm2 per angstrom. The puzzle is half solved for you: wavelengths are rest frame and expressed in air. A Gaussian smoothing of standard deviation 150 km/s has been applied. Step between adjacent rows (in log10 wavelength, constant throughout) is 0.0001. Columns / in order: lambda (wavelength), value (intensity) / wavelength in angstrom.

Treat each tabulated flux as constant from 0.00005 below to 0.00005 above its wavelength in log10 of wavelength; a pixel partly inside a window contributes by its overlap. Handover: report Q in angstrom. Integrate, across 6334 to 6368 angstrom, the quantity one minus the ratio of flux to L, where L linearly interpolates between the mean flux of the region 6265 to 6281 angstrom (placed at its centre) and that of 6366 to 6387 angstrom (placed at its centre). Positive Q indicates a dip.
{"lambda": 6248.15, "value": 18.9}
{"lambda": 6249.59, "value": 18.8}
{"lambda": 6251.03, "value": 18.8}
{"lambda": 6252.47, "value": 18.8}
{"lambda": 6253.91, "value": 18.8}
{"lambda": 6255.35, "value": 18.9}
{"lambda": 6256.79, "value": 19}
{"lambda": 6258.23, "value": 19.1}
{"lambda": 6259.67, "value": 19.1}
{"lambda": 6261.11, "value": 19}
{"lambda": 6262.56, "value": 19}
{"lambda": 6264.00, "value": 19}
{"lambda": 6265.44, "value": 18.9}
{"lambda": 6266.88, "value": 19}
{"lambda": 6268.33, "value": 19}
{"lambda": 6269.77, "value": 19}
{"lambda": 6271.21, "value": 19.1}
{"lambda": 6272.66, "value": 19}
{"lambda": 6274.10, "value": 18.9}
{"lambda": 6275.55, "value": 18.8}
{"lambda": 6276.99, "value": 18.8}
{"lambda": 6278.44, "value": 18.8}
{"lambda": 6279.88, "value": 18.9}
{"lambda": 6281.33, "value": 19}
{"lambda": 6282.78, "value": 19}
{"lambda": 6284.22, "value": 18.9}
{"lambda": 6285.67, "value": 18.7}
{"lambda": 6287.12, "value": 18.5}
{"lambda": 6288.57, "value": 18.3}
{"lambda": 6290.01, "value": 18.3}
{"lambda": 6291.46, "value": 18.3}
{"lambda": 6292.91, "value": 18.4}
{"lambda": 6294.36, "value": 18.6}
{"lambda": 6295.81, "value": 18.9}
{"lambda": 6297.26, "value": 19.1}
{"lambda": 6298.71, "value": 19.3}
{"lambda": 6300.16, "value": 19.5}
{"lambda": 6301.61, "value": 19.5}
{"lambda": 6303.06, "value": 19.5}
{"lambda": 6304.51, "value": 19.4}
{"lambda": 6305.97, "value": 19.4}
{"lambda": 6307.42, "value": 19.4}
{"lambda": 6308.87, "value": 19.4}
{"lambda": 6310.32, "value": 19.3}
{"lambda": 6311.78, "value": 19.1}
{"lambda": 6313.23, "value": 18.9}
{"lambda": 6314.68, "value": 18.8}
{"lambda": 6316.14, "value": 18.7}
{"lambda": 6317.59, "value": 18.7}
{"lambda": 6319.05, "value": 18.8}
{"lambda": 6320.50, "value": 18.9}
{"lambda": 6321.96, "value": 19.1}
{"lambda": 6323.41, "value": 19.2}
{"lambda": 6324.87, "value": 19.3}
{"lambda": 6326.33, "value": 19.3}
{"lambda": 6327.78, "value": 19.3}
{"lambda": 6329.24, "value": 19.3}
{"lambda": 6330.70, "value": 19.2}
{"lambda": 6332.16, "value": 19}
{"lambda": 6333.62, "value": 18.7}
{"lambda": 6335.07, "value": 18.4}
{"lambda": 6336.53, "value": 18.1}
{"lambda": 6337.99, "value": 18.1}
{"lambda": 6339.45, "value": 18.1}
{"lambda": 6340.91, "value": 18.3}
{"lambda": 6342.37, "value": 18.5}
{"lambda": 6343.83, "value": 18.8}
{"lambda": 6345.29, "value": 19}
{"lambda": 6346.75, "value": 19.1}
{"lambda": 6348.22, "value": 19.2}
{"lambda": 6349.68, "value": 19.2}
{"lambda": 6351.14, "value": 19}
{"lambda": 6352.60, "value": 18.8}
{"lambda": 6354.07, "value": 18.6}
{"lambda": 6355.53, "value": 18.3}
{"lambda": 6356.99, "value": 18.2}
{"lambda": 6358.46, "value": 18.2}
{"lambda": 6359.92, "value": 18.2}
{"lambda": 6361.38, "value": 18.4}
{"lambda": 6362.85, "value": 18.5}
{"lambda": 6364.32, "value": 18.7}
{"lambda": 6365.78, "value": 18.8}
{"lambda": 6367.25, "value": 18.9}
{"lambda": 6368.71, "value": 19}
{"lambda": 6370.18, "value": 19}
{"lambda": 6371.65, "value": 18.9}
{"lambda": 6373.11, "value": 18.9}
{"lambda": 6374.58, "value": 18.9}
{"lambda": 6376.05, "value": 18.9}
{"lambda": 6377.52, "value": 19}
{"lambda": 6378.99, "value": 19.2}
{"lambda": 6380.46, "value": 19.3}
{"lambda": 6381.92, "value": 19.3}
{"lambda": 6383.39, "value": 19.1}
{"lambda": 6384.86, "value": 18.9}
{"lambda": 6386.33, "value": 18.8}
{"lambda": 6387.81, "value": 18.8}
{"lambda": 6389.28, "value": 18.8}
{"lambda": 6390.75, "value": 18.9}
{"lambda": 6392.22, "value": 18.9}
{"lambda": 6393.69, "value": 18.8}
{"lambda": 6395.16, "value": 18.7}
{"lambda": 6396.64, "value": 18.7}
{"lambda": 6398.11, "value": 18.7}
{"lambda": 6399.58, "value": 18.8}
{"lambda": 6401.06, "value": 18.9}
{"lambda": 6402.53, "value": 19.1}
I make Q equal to 0.72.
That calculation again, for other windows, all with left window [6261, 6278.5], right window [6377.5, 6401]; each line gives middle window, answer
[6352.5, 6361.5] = 0.3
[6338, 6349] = 0.1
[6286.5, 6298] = 0.2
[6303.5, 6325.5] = -0.2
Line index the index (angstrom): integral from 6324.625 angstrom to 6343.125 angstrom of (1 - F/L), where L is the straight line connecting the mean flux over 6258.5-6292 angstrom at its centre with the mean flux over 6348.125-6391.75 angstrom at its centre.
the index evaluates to 0.1 angstrom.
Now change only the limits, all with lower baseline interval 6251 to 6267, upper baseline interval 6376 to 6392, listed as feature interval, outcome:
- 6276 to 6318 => 0.1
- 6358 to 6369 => 0.2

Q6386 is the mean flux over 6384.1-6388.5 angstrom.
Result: 18.8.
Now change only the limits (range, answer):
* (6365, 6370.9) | 18.9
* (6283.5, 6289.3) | 18.6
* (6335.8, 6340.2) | 18.1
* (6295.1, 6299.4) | 19.1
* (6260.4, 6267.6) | 19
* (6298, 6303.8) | 19.5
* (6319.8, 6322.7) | 19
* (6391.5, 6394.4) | 18.9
